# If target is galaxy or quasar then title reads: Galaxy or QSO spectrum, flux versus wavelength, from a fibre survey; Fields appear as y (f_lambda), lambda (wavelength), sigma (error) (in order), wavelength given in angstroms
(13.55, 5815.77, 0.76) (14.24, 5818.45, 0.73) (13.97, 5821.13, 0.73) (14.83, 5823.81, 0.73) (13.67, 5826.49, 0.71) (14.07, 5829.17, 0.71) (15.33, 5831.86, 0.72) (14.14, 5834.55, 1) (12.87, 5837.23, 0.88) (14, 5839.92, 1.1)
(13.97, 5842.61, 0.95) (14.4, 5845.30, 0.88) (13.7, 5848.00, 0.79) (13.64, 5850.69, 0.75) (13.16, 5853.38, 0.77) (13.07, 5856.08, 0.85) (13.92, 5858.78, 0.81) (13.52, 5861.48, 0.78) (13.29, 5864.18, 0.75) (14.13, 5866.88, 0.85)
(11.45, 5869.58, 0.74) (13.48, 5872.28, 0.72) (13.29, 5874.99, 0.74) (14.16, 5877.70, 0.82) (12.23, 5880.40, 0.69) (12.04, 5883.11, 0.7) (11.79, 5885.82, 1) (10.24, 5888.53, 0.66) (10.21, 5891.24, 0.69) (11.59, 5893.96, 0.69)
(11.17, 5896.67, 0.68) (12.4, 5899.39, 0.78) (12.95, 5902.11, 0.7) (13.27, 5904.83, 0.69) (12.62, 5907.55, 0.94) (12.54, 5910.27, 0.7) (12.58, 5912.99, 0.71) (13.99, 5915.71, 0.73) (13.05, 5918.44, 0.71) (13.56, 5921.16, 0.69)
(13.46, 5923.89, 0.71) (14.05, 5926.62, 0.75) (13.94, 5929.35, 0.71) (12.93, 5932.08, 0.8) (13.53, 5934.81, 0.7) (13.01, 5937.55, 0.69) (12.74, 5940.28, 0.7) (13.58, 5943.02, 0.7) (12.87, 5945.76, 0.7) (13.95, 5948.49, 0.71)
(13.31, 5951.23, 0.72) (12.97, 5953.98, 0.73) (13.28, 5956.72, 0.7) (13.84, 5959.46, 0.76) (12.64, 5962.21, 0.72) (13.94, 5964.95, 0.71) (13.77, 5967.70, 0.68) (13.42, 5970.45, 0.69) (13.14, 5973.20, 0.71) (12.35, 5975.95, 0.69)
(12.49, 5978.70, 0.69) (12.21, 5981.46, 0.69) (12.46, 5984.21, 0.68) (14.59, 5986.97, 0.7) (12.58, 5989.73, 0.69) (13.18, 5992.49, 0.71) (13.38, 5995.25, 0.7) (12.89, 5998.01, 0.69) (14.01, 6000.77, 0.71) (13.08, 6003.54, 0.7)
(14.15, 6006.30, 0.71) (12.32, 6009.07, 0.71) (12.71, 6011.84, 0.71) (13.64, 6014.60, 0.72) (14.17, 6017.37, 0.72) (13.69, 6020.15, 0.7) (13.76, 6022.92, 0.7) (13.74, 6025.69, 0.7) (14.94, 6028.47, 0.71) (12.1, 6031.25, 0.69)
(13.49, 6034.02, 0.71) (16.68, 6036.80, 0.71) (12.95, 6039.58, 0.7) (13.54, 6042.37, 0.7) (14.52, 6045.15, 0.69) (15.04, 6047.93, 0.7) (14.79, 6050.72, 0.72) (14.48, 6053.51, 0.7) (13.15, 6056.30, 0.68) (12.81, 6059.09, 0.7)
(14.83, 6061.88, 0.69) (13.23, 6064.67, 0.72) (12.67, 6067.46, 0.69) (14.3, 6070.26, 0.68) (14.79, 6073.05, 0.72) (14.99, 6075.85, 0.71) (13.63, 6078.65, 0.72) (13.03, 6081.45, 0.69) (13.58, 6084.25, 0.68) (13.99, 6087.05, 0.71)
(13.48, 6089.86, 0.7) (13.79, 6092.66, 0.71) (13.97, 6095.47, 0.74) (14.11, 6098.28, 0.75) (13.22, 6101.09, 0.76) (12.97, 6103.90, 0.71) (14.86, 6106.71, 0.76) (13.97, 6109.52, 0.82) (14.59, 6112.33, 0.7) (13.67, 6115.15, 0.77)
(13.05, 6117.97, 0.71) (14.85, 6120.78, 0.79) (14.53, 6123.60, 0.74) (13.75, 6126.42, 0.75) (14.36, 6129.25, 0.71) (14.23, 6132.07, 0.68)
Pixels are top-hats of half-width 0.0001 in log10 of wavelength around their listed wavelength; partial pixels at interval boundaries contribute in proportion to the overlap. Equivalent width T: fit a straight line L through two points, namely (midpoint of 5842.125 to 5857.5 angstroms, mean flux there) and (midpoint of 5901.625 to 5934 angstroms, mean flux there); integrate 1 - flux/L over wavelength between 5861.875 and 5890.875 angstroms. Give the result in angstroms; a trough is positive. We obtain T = 2.01 angstroms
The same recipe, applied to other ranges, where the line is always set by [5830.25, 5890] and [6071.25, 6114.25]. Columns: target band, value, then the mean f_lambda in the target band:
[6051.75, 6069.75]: 0.3 angstroms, 13.6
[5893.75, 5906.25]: 1.0 angstroms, 12.3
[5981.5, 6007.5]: 0.7 angstroms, 13.3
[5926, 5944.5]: 0.1 angstroms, 13.4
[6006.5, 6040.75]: 0.1 angstroms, 13.7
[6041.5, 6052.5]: -0.6 angstroms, 14.5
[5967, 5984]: 1.0 angstroms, 12.8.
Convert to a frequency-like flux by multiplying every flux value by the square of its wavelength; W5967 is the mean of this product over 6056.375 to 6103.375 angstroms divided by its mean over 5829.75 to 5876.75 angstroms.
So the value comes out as 1.09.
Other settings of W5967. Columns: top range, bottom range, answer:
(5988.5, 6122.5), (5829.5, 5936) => 1.12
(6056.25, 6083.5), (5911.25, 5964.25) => 1.08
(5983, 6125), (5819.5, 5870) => 1.07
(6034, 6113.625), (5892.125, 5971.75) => 1.12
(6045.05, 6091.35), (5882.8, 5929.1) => 1.18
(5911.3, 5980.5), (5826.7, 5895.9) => 1.04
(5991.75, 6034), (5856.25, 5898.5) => 1.13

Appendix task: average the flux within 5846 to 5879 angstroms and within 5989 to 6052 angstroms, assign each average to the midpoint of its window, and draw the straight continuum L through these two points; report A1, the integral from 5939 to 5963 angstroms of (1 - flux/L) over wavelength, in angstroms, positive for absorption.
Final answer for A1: 0.6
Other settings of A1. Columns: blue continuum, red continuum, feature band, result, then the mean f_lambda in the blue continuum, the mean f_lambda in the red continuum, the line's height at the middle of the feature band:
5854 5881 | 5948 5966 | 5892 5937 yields 1.3 angstroms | 13.3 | 13.4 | 13.3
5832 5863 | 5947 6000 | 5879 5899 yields 3.2 angstroms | 13.7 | 13.2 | 13.6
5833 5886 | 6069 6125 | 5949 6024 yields 2.3 angstroms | 13.4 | 14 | 13.7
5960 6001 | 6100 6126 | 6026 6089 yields -1.6 angstroms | 13.1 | 14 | 13.6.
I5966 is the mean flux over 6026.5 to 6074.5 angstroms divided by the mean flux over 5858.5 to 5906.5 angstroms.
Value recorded 1.12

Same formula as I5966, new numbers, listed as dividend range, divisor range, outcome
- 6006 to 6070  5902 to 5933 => 1.04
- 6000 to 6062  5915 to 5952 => 1.03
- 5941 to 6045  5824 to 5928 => 1.02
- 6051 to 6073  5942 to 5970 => 1.03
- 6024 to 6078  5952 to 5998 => 1.07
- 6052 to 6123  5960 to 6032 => 1.04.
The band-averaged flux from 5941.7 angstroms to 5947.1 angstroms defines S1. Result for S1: 13.2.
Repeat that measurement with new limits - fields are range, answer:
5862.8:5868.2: 13.7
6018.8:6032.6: 13.6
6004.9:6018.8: 13.4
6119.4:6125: 14.7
